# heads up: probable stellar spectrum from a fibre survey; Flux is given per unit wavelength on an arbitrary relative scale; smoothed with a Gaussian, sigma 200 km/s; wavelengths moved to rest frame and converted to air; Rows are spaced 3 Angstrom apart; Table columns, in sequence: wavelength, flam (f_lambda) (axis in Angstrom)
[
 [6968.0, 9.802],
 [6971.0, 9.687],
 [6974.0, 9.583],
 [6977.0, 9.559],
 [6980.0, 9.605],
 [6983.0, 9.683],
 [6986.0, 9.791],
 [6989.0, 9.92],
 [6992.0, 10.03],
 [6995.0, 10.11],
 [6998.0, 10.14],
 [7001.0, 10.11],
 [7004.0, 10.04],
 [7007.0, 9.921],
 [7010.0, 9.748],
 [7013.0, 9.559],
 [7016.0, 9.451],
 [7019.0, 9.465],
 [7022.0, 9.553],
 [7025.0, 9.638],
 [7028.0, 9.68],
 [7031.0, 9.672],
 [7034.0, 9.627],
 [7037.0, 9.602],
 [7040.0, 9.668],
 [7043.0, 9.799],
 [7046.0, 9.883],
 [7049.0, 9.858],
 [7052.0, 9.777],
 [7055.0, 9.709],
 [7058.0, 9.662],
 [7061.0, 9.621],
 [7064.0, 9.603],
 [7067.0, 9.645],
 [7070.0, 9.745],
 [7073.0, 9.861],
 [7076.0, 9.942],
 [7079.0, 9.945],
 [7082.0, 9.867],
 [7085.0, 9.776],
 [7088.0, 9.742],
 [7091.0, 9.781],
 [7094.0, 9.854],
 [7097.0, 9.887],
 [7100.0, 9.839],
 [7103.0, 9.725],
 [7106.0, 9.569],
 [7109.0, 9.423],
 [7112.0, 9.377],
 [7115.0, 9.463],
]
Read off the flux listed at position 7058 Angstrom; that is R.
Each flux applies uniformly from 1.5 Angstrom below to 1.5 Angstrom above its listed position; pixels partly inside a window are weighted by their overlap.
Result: 9.662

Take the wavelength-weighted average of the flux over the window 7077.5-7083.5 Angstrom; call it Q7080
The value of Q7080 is 9.91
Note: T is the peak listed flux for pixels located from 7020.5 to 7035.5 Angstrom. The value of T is 9.68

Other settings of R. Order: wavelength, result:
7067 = 9.645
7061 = 9.621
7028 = 9.68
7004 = 10.04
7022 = 9.553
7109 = 9.423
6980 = 9.605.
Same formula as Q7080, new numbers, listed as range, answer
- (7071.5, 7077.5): 9.9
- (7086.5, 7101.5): 9.82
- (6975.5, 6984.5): 9.62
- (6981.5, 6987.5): 9.74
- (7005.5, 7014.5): 9.74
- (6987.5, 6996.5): 10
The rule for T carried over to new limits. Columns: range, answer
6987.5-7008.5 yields 10.14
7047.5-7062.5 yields 9.858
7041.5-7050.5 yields 9.883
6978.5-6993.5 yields 10.03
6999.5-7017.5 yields 10.11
